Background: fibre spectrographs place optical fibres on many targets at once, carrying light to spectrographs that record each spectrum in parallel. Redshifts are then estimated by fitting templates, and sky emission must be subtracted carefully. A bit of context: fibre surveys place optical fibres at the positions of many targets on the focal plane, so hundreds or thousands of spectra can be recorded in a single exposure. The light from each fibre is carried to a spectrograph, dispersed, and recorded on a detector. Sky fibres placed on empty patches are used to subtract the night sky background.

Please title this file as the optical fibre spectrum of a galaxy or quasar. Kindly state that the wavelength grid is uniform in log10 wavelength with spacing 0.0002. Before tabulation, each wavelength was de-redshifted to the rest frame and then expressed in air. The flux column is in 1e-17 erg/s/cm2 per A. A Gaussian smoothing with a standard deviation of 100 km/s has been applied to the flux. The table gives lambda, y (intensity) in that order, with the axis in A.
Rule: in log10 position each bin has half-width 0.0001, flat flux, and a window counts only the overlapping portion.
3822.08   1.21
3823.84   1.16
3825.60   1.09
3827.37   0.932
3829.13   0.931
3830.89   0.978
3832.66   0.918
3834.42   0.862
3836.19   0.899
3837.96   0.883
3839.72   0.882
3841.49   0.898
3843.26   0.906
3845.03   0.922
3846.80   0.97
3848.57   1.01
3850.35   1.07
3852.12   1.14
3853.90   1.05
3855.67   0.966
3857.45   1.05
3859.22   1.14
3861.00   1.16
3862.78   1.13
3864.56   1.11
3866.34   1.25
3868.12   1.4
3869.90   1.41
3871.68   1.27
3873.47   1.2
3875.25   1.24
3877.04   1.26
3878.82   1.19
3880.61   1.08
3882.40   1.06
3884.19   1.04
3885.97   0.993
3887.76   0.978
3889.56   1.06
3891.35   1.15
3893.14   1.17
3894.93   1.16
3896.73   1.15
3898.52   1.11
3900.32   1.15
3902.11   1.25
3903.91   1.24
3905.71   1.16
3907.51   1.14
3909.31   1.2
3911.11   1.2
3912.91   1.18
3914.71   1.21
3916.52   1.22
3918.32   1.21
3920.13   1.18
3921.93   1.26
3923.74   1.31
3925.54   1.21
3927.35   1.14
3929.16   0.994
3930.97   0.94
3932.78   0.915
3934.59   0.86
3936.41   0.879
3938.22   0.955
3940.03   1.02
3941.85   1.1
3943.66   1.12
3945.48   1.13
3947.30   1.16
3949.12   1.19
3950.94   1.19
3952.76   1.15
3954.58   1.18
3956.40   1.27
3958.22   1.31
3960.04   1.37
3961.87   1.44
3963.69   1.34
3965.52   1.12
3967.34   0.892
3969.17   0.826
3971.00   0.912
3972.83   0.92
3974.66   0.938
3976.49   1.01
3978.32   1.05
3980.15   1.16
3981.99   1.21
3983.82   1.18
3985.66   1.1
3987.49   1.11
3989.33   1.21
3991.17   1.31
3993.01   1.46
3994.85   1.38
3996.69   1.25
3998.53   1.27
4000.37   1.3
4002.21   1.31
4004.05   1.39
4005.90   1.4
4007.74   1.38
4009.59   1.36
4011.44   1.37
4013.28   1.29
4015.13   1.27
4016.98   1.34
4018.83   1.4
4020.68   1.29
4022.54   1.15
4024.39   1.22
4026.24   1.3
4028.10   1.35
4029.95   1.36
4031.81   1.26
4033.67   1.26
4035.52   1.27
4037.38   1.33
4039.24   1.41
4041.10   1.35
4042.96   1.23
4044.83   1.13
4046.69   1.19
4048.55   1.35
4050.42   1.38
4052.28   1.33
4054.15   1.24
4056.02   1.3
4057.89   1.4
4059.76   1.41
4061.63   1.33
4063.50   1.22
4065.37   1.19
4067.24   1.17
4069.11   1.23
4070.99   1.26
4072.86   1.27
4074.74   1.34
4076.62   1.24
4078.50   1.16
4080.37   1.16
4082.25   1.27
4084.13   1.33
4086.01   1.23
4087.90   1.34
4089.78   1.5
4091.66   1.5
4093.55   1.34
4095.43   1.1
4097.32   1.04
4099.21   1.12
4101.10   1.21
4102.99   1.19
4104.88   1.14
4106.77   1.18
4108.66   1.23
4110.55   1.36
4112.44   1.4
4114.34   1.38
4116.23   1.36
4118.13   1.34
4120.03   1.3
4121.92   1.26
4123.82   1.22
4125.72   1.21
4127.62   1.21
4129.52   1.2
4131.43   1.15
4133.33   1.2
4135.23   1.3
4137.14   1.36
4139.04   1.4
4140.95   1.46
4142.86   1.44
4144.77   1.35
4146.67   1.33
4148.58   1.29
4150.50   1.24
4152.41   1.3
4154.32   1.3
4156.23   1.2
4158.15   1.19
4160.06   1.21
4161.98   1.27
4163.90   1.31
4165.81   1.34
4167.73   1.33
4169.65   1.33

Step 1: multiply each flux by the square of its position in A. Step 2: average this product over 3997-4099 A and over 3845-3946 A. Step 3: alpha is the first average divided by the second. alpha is 1.24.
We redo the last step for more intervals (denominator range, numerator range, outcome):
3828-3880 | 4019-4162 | 1.34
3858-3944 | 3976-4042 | 1.19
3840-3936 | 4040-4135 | 1.24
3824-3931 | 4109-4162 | 1.33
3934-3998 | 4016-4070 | 1.18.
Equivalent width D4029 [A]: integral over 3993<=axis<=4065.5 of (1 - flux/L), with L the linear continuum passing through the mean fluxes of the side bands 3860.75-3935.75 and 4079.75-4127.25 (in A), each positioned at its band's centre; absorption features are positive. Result -4.9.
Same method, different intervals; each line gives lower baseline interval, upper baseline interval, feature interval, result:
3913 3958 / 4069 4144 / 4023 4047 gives -1.42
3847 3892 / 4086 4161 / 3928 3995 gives 4.10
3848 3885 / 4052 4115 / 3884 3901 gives 1.03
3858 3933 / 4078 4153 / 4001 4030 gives -2.27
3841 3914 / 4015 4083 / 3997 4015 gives -1.34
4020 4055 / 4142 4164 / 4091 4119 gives 0.60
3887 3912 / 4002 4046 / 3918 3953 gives 3.05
